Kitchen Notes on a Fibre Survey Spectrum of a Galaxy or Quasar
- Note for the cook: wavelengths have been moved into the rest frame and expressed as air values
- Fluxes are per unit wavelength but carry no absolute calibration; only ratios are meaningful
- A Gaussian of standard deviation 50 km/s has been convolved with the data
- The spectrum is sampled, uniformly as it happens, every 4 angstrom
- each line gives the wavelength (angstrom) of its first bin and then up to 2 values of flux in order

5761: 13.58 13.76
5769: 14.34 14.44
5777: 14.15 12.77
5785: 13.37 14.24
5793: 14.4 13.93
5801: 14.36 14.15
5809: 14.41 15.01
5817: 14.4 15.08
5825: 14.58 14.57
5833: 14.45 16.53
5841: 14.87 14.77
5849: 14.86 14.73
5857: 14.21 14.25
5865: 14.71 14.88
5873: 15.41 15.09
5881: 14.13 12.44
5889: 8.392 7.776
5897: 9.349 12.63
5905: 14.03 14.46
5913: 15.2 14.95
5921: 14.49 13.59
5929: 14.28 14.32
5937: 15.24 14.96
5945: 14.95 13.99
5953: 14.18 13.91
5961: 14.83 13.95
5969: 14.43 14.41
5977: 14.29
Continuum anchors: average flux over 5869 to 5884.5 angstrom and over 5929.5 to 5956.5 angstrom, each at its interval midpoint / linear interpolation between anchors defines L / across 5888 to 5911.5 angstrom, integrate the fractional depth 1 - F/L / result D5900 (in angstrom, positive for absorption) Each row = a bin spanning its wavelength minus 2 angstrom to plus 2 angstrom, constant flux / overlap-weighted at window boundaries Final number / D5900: 5.3 angstrom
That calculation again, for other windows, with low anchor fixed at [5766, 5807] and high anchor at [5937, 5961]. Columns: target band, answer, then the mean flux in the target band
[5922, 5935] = 0.31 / 14.1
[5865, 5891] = 1.44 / 13.5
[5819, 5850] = -1.78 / 15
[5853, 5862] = -0.07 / 14.3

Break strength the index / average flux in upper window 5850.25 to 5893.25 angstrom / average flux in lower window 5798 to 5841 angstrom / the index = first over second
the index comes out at 0.92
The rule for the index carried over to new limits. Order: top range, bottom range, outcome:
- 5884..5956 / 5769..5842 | 0.92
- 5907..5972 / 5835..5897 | 1.06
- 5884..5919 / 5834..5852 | 0.80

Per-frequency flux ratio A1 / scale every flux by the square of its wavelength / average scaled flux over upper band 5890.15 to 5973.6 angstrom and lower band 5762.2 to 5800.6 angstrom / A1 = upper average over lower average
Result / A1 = 1.04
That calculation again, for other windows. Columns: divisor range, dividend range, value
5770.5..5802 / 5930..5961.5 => 1.10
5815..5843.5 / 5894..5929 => 0.93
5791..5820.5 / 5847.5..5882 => 1.04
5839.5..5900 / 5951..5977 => 1.11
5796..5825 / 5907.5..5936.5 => 1.04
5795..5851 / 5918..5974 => 1.02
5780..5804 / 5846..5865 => 1.07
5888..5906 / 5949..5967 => 1.40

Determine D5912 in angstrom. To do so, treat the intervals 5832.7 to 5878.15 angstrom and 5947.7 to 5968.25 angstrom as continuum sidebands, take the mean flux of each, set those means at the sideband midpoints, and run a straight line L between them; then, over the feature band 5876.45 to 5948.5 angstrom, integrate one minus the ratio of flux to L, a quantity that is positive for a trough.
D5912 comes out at 5.8 angstrom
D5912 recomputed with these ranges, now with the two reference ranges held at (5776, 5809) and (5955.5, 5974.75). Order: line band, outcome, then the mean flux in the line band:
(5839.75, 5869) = -1.17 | 14.6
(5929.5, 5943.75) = -0.53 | 14.8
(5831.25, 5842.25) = -1.01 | 15.3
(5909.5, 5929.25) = -0.42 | 14.5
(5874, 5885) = -0.12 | 14.3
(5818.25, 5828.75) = -0.56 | 14.8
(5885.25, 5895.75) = 3.90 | 8.9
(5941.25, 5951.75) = -0.19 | 14.5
